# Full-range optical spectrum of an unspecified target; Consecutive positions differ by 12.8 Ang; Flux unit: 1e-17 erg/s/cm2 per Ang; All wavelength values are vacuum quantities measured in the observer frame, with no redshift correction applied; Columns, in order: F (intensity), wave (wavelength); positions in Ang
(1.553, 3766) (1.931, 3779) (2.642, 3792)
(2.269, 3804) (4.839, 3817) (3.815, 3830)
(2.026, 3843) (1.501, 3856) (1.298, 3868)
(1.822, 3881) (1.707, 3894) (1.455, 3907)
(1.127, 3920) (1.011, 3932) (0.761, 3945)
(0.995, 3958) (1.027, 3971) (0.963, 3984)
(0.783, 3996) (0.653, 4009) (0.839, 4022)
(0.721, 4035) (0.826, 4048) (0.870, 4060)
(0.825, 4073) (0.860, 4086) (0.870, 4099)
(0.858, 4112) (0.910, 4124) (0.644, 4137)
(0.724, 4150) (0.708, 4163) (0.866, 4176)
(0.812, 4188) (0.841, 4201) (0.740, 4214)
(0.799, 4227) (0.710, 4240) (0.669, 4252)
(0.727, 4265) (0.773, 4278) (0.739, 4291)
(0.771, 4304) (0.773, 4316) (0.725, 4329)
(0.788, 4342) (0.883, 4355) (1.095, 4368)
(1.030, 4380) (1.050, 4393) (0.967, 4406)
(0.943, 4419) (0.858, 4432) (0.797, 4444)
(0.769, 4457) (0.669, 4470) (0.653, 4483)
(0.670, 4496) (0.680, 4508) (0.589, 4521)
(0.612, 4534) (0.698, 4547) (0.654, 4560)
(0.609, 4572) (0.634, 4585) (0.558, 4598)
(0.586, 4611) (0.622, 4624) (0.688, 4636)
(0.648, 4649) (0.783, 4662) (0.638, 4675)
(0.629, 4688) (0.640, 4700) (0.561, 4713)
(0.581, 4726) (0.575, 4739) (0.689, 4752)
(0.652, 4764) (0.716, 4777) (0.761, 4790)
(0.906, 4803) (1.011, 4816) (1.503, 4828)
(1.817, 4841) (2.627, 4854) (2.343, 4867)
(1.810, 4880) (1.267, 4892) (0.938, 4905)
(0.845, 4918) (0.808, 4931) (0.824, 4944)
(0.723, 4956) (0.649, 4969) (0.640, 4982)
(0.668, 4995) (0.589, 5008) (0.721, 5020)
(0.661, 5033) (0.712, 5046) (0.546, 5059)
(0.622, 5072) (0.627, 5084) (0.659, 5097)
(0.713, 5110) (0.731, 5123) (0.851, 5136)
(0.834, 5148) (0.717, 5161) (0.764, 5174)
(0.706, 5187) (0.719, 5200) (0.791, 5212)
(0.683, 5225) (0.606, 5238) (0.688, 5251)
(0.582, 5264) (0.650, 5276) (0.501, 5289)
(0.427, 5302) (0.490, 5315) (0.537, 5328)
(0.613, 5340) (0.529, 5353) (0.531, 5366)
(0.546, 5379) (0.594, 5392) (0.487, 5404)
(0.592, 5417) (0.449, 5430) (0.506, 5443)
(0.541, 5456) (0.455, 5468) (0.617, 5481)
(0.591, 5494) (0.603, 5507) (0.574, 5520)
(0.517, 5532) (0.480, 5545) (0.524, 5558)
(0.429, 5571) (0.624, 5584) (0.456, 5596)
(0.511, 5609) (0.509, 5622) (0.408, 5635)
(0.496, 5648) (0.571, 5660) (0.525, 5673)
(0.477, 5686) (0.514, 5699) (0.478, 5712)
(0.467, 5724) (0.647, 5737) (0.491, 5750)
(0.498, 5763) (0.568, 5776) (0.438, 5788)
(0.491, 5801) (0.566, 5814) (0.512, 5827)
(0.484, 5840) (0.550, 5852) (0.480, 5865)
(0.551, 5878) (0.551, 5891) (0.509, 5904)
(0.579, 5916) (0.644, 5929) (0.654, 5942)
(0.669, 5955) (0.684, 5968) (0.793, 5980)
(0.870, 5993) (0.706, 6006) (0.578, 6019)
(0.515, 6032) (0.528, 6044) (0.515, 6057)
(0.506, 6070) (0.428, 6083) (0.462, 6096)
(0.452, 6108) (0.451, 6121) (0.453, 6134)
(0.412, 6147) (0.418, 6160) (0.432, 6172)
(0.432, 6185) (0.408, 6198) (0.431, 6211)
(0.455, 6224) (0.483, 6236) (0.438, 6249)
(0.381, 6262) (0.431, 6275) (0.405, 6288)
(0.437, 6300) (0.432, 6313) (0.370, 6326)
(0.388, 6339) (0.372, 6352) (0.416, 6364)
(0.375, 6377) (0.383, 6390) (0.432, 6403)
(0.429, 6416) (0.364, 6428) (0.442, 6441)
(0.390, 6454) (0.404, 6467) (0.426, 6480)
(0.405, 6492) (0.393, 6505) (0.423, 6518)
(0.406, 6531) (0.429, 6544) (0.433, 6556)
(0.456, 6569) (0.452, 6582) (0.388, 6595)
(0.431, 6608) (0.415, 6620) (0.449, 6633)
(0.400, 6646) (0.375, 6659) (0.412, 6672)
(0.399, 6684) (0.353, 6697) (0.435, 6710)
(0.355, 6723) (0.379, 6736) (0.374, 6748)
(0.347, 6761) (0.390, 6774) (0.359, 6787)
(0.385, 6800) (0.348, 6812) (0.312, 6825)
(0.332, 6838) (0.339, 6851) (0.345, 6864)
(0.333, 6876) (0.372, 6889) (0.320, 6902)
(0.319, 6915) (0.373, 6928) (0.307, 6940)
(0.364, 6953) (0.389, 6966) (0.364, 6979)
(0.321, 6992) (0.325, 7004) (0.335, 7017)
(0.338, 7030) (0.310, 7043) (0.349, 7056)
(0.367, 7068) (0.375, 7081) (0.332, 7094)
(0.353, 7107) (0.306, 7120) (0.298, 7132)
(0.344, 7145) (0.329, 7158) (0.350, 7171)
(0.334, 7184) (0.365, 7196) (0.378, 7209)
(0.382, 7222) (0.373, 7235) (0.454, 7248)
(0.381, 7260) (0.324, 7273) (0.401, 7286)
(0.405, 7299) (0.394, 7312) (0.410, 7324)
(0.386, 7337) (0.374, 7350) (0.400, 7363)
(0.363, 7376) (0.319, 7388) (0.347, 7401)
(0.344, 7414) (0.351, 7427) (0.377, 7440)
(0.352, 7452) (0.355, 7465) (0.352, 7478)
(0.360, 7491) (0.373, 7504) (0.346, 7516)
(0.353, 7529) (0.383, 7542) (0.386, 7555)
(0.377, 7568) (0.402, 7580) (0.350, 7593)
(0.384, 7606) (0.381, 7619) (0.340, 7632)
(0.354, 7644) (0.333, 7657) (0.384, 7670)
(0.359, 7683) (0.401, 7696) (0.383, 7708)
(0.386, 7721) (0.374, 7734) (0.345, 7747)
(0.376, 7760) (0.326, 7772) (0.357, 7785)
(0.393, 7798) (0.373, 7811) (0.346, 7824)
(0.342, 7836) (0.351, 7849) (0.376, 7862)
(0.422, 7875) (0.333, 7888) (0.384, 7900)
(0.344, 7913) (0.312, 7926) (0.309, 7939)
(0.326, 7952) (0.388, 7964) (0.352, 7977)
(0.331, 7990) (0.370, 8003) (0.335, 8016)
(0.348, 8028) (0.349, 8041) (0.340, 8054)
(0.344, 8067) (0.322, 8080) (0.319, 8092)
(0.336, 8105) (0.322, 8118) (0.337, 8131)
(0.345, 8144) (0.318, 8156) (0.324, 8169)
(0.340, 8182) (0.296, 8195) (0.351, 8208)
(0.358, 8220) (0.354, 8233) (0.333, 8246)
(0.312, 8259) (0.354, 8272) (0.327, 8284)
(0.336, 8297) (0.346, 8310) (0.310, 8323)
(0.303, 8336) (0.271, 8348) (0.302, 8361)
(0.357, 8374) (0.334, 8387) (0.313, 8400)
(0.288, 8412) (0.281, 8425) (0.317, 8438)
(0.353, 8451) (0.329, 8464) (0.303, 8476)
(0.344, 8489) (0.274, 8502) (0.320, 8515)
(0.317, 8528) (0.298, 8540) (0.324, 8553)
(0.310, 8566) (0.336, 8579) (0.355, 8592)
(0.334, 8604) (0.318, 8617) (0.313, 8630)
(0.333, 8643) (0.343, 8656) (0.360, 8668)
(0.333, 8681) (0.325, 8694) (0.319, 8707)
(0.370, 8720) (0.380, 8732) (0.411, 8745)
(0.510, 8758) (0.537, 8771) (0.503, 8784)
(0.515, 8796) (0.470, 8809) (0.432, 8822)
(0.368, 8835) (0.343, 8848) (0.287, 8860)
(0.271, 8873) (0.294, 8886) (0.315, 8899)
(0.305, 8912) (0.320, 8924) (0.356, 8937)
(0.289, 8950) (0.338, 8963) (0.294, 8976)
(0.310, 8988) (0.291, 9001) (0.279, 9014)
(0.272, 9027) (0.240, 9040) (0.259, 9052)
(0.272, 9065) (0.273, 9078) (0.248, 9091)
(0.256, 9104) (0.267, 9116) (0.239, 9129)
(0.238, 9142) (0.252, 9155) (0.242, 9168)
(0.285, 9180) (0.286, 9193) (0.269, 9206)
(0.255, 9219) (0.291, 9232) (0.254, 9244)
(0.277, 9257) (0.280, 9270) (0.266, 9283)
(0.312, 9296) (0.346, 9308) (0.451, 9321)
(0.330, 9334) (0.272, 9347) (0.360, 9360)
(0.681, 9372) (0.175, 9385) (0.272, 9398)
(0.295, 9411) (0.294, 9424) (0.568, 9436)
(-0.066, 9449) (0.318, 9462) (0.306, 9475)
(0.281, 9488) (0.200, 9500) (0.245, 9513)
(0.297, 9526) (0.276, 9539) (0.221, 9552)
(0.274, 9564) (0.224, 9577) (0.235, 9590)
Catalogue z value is 2.14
